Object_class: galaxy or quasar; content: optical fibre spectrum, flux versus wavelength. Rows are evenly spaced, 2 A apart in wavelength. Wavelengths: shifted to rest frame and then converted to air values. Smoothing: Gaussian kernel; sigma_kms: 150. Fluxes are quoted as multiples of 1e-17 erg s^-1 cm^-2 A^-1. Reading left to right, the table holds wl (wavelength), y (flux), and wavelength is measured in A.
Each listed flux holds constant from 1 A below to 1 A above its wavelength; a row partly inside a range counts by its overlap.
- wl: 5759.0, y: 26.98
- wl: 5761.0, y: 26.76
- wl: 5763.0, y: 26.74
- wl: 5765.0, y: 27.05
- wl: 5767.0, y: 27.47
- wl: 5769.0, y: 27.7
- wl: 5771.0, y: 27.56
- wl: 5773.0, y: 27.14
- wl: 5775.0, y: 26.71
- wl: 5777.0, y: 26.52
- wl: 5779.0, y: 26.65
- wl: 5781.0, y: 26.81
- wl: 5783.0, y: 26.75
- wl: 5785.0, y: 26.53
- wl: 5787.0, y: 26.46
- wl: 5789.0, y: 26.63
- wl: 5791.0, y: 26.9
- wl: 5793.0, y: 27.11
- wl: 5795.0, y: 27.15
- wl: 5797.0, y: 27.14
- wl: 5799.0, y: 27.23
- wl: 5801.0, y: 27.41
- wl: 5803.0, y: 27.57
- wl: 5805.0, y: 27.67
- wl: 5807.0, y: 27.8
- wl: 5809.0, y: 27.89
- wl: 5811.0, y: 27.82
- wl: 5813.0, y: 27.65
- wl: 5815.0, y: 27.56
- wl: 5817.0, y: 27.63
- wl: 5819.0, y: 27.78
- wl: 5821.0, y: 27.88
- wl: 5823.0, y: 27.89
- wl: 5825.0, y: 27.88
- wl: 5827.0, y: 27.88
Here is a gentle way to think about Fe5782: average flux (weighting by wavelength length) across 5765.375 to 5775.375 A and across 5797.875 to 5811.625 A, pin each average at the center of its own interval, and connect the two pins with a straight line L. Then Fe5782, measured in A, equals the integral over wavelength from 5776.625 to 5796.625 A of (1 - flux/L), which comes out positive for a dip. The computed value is 0.5 A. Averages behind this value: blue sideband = 27.3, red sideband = 27.6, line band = 26.8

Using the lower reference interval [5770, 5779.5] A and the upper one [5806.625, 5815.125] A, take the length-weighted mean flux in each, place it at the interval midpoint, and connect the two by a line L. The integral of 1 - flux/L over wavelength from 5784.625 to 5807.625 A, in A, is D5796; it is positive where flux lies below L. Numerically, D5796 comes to 0.2 A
